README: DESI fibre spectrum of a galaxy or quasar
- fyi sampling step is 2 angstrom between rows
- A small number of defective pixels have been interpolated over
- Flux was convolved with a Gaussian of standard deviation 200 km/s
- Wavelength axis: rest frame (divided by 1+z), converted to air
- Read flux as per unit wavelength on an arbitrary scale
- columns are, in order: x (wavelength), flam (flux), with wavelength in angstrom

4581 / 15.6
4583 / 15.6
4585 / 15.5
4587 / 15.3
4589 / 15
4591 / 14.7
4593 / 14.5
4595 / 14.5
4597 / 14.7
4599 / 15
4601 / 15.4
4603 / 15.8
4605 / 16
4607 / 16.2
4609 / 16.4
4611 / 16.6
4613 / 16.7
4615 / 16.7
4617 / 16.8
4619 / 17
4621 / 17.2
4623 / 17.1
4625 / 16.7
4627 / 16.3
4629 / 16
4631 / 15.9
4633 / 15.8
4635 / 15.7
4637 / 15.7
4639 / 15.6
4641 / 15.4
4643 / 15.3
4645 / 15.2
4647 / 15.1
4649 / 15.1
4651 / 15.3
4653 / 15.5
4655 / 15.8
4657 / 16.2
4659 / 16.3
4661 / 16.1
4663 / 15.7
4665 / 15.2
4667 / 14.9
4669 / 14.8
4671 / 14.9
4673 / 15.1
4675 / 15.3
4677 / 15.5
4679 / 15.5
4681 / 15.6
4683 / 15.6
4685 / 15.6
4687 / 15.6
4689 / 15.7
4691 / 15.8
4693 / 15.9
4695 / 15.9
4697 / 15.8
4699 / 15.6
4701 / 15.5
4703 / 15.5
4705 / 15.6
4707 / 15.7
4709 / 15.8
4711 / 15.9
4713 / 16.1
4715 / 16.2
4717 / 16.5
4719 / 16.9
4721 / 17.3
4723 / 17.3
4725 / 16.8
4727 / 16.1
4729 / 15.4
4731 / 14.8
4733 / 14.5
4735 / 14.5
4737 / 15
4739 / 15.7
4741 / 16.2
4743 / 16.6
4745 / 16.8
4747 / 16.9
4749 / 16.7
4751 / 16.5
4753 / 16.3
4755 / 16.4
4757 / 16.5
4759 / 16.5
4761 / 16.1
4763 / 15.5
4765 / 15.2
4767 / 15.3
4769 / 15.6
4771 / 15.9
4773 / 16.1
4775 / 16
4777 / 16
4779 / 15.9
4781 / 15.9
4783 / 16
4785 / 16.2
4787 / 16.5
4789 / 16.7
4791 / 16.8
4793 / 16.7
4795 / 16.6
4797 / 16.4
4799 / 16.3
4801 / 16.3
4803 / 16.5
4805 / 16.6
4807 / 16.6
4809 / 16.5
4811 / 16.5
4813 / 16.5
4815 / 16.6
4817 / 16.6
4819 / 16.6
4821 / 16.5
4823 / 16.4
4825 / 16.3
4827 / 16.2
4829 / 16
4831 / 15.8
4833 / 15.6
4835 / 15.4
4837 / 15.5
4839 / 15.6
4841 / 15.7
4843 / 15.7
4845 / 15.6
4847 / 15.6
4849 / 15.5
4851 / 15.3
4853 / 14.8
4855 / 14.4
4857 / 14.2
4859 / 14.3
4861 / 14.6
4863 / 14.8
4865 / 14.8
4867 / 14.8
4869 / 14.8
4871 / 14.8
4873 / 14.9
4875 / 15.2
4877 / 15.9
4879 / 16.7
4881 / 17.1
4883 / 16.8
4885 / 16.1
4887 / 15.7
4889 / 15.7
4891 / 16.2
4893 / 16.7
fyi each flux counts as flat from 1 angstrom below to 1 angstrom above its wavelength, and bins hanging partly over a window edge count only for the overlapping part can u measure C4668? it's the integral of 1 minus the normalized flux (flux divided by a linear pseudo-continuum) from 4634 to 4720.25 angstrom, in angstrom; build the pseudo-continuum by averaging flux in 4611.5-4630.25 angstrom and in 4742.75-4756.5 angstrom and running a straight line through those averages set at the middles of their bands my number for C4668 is 5.31 angstrom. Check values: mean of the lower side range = 16.7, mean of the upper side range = 16.6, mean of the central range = 15.6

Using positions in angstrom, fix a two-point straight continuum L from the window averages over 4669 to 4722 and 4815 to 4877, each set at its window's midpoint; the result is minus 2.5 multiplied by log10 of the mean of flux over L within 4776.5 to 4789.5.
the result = -0.04 mag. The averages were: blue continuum 15.8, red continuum 15.4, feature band 16.2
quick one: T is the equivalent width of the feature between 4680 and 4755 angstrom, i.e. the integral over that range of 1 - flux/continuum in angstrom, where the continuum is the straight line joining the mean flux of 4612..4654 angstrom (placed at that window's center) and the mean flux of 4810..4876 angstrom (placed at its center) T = -0.7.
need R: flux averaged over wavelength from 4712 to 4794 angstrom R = 16.1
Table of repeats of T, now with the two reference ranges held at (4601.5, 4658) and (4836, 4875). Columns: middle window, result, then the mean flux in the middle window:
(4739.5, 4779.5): -1.77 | 16.1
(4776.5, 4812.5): -2.56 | 16.4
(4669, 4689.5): 0.54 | 15.4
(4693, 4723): -0.71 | 16.1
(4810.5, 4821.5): -0.97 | 16.6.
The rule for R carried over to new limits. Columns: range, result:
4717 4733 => 16.3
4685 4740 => 15.8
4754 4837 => 16.2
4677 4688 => 15.6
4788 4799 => 16.6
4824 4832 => 16.1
